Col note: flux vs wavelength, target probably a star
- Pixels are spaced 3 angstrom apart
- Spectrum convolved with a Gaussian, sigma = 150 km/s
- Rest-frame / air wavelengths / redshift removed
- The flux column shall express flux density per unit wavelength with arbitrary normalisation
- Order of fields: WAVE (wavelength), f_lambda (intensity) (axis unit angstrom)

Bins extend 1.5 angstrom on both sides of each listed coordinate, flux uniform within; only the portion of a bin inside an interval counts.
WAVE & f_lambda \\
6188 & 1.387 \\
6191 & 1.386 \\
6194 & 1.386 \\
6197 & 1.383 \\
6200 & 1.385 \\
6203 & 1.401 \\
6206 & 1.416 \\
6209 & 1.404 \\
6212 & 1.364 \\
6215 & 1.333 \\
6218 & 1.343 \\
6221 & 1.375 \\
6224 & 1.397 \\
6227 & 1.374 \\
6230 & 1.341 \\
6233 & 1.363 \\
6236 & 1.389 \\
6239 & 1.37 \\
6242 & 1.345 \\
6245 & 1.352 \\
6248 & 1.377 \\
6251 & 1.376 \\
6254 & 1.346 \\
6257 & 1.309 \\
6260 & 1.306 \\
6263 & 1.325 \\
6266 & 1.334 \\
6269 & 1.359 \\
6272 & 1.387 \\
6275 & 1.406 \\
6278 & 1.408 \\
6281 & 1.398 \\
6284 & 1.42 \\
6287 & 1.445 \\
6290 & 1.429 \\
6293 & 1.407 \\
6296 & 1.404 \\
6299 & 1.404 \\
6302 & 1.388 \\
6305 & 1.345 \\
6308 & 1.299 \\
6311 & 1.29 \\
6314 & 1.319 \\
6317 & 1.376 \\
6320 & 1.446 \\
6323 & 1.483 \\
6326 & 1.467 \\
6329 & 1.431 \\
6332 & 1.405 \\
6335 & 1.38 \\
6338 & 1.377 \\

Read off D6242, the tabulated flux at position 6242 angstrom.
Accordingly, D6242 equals 1.345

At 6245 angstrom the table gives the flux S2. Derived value 1.352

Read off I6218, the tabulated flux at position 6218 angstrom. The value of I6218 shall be 1.343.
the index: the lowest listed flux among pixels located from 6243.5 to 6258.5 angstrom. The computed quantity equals 1.309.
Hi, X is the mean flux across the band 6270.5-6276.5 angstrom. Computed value 1.4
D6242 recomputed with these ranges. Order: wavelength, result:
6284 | 1.42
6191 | 1.386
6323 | 1.483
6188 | 1.387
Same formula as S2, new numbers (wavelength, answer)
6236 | 1.389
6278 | 1.408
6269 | 1.359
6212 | 1.364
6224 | 1.397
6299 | 1.404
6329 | 1.431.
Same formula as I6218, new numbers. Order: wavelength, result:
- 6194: 1.386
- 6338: 1.377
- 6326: 1.467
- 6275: 1.406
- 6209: 1.404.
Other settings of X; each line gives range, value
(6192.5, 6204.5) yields 1.39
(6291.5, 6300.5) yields 1.41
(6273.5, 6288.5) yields 1.42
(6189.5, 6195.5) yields 1.39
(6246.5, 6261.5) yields 1.34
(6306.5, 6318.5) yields 1.32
